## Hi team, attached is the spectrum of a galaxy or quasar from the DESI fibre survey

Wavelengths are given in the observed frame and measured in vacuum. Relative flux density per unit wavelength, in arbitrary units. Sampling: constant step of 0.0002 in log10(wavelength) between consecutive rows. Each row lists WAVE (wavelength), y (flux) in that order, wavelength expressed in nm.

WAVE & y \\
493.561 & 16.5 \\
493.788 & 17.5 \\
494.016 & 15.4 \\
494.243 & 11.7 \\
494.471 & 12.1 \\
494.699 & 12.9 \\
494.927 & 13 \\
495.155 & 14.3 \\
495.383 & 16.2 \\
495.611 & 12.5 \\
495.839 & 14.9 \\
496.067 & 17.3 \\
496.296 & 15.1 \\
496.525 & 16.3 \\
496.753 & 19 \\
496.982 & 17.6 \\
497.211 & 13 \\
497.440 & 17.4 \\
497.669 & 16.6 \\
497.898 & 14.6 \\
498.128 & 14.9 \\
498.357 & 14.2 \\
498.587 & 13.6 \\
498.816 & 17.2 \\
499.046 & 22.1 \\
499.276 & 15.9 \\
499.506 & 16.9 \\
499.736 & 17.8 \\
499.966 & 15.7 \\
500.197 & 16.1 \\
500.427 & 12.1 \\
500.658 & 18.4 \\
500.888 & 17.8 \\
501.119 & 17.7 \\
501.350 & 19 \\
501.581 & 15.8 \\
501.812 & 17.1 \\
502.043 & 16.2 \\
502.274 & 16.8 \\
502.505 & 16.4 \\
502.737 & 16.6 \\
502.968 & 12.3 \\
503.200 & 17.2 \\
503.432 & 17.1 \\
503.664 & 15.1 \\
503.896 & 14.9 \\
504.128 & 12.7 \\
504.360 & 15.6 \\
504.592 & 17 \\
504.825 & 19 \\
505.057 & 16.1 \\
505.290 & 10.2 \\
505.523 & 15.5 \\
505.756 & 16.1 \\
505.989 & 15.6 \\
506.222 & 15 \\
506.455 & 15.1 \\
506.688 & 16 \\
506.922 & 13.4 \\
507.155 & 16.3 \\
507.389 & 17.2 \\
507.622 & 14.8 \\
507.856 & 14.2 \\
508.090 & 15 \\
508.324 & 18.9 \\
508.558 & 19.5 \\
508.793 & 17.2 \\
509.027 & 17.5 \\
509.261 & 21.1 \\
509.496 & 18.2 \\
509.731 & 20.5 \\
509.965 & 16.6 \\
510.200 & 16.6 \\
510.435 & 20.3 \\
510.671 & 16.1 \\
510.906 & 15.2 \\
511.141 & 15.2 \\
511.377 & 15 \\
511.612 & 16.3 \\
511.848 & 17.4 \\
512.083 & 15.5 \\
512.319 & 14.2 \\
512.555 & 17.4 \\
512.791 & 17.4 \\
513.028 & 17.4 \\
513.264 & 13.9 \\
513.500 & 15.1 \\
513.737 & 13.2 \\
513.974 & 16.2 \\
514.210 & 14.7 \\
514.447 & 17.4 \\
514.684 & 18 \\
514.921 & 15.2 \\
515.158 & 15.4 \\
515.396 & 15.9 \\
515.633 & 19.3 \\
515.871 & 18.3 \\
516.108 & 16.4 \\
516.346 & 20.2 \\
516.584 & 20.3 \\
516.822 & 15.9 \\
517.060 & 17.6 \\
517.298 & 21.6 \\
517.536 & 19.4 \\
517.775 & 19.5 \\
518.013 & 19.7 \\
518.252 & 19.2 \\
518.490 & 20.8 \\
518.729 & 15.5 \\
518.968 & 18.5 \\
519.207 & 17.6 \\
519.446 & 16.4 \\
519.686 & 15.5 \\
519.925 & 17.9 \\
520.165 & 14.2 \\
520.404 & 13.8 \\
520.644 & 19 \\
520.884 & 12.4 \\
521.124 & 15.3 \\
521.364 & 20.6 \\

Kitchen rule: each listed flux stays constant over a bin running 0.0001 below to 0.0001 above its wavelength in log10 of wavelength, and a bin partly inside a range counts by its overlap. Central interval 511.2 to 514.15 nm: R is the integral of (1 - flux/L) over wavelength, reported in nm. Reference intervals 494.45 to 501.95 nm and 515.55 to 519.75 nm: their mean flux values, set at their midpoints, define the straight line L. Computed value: 0.35 nm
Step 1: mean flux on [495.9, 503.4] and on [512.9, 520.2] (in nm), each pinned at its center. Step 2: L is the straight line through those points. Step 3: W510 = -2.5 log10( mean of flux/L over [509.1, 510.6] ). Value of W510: -0.109 mag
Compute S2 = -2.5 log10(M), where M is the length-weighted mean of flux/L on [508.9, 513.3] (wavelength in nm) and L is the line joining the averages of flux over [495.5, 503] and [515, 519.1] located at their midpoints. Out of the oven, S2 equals 0.04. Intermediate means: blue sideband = 16.3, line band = 17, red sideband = 18.4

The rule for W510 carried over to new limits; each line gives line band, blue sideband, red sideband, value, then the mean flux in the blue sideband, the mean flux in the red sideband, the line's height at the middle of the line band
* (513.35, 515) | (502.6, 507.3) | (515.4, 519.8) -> 0.124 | 15.4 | 18.4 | 17.5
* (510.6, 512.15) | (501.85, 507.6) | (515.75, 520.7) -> 0.061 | 15.6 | 18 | 16.7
